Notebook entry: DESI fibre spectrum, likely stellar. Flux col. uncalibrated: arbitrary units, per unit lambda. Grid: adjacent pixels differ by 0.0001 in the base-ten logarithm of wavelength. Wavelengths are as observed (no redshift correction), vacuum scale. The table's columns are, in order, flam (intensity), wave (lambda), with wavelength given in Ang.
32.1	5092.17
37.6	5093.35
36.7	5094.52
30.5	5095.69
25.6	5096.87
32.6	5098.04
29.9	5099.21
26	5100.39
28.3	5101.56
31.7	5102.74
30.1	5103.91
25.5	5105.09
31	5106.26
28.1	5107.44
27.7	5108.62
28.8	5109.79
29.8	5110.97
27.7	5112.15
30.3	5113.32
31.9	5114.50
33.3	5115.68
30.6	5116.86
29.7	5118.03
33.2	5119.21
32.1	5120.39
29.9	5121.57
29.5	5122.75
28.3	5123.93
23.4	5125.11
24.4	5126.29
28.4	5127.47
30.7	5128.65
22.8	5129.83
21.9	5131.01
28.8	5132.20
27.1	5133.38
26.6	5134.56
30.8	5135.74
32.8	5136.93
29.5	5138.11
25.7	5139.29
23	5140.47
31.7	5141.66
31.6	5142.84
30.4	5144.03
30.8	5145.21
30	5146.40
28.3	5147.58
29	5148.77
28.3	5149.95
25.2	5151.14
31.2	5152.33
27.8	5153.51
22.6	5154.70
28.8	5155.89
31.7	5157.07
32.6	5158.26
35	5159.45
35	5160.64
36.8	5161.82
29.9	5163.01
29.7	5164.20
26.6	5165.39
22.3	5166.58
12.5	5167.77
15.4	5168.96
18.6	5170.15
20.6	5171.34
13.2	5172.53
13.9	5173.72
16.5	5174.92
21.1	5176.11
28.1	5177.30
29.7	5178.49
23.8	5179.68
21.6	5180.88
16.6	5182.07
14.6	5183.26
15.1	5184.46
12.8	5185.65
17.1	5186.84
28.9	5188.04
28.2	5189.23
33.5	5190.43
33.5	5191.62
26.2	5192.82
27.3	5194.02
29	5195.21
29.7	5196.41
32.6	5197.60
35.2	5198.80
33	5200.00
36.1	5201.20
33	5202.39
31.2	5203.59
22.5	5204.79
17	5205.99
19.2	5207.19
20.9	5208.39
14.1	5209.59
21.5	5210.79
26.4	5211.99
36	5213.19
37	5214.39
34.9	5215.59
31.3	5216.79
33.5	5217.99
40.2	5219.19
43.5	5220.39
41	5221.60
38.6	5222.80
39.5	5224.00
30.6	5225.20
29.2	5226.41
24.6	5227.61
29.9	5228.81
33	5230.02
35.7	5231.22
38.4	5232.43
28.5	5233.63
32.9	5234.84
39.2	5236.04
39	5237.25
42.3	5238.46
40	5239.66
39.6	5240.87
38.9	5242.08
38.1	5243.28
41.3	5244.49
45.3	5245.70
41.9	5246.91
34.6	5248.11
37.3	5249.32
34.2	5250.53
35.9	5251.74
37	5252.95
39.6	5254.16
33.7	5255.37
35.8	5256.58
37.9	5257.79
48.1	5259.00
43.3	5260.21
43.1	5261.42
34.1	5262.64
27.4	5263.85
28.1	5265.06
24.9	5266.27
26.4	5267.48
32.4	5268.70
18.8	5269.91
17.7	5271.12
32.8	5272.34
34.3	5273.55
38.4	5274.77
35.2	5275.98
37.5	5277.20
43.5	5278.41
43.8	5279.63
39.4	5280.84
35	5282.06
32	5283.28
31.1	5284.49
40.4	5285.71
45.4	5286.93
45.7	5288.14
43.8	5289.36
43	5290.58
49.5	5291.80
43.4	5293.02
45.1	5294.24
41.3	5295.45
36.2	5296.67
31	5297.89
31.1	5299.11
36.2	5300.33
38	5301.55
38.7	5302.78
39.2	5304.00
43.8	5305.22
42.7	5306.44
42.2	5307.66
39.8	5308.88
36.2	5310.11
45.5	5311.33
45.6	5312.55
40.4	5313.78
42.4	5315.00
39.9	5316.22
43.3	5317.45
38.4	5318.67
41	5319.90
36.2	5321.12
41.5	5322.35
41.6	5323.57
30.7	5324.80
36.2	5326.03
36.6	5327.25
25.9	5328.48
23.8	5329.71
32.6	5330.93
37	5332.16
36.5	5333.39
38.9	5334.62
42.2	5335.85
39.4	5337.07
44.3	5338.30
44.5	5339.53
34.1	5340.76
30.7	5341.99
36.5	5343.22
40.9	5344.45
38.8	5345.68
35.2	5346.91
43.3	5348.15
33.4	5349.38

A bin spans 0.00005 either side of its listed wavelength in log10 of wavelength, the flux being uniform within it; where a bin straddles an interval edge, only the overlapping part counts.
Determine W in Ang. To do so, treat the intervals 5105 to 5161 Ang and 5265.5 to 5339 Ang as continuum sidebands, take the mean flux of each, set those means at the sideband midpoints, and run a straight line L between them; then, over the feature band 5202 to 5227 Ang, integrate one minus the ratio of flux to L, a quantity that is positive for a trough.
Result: 2.0 Ang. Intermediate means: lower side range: 29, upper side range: 37.6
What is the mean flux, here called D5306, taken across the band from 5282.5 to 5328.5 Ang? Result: 39.7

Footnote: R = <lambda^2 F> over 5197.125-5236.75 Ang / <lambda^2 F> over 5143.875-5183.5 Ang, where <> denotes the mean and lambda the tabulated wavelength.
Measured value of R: 1.27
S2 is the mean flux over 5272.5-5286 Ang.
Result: 37.1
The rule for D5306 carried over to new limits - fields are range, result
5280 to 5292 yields 40.3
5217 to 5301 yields 36.6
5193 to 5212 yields 26.8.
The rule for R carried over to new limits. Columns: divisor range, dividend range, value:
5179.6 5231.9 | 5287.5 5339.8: 1.43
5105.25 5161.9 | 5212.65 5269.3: 1.29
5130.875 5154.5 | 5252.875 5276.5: 1.22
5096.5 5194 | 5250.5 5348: 1.48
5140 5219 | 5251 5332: 1.47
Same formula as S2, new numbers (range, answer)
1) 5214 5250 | 36.7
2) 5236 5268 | 37.3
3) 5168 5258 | 30.2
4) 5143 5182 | 25.8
